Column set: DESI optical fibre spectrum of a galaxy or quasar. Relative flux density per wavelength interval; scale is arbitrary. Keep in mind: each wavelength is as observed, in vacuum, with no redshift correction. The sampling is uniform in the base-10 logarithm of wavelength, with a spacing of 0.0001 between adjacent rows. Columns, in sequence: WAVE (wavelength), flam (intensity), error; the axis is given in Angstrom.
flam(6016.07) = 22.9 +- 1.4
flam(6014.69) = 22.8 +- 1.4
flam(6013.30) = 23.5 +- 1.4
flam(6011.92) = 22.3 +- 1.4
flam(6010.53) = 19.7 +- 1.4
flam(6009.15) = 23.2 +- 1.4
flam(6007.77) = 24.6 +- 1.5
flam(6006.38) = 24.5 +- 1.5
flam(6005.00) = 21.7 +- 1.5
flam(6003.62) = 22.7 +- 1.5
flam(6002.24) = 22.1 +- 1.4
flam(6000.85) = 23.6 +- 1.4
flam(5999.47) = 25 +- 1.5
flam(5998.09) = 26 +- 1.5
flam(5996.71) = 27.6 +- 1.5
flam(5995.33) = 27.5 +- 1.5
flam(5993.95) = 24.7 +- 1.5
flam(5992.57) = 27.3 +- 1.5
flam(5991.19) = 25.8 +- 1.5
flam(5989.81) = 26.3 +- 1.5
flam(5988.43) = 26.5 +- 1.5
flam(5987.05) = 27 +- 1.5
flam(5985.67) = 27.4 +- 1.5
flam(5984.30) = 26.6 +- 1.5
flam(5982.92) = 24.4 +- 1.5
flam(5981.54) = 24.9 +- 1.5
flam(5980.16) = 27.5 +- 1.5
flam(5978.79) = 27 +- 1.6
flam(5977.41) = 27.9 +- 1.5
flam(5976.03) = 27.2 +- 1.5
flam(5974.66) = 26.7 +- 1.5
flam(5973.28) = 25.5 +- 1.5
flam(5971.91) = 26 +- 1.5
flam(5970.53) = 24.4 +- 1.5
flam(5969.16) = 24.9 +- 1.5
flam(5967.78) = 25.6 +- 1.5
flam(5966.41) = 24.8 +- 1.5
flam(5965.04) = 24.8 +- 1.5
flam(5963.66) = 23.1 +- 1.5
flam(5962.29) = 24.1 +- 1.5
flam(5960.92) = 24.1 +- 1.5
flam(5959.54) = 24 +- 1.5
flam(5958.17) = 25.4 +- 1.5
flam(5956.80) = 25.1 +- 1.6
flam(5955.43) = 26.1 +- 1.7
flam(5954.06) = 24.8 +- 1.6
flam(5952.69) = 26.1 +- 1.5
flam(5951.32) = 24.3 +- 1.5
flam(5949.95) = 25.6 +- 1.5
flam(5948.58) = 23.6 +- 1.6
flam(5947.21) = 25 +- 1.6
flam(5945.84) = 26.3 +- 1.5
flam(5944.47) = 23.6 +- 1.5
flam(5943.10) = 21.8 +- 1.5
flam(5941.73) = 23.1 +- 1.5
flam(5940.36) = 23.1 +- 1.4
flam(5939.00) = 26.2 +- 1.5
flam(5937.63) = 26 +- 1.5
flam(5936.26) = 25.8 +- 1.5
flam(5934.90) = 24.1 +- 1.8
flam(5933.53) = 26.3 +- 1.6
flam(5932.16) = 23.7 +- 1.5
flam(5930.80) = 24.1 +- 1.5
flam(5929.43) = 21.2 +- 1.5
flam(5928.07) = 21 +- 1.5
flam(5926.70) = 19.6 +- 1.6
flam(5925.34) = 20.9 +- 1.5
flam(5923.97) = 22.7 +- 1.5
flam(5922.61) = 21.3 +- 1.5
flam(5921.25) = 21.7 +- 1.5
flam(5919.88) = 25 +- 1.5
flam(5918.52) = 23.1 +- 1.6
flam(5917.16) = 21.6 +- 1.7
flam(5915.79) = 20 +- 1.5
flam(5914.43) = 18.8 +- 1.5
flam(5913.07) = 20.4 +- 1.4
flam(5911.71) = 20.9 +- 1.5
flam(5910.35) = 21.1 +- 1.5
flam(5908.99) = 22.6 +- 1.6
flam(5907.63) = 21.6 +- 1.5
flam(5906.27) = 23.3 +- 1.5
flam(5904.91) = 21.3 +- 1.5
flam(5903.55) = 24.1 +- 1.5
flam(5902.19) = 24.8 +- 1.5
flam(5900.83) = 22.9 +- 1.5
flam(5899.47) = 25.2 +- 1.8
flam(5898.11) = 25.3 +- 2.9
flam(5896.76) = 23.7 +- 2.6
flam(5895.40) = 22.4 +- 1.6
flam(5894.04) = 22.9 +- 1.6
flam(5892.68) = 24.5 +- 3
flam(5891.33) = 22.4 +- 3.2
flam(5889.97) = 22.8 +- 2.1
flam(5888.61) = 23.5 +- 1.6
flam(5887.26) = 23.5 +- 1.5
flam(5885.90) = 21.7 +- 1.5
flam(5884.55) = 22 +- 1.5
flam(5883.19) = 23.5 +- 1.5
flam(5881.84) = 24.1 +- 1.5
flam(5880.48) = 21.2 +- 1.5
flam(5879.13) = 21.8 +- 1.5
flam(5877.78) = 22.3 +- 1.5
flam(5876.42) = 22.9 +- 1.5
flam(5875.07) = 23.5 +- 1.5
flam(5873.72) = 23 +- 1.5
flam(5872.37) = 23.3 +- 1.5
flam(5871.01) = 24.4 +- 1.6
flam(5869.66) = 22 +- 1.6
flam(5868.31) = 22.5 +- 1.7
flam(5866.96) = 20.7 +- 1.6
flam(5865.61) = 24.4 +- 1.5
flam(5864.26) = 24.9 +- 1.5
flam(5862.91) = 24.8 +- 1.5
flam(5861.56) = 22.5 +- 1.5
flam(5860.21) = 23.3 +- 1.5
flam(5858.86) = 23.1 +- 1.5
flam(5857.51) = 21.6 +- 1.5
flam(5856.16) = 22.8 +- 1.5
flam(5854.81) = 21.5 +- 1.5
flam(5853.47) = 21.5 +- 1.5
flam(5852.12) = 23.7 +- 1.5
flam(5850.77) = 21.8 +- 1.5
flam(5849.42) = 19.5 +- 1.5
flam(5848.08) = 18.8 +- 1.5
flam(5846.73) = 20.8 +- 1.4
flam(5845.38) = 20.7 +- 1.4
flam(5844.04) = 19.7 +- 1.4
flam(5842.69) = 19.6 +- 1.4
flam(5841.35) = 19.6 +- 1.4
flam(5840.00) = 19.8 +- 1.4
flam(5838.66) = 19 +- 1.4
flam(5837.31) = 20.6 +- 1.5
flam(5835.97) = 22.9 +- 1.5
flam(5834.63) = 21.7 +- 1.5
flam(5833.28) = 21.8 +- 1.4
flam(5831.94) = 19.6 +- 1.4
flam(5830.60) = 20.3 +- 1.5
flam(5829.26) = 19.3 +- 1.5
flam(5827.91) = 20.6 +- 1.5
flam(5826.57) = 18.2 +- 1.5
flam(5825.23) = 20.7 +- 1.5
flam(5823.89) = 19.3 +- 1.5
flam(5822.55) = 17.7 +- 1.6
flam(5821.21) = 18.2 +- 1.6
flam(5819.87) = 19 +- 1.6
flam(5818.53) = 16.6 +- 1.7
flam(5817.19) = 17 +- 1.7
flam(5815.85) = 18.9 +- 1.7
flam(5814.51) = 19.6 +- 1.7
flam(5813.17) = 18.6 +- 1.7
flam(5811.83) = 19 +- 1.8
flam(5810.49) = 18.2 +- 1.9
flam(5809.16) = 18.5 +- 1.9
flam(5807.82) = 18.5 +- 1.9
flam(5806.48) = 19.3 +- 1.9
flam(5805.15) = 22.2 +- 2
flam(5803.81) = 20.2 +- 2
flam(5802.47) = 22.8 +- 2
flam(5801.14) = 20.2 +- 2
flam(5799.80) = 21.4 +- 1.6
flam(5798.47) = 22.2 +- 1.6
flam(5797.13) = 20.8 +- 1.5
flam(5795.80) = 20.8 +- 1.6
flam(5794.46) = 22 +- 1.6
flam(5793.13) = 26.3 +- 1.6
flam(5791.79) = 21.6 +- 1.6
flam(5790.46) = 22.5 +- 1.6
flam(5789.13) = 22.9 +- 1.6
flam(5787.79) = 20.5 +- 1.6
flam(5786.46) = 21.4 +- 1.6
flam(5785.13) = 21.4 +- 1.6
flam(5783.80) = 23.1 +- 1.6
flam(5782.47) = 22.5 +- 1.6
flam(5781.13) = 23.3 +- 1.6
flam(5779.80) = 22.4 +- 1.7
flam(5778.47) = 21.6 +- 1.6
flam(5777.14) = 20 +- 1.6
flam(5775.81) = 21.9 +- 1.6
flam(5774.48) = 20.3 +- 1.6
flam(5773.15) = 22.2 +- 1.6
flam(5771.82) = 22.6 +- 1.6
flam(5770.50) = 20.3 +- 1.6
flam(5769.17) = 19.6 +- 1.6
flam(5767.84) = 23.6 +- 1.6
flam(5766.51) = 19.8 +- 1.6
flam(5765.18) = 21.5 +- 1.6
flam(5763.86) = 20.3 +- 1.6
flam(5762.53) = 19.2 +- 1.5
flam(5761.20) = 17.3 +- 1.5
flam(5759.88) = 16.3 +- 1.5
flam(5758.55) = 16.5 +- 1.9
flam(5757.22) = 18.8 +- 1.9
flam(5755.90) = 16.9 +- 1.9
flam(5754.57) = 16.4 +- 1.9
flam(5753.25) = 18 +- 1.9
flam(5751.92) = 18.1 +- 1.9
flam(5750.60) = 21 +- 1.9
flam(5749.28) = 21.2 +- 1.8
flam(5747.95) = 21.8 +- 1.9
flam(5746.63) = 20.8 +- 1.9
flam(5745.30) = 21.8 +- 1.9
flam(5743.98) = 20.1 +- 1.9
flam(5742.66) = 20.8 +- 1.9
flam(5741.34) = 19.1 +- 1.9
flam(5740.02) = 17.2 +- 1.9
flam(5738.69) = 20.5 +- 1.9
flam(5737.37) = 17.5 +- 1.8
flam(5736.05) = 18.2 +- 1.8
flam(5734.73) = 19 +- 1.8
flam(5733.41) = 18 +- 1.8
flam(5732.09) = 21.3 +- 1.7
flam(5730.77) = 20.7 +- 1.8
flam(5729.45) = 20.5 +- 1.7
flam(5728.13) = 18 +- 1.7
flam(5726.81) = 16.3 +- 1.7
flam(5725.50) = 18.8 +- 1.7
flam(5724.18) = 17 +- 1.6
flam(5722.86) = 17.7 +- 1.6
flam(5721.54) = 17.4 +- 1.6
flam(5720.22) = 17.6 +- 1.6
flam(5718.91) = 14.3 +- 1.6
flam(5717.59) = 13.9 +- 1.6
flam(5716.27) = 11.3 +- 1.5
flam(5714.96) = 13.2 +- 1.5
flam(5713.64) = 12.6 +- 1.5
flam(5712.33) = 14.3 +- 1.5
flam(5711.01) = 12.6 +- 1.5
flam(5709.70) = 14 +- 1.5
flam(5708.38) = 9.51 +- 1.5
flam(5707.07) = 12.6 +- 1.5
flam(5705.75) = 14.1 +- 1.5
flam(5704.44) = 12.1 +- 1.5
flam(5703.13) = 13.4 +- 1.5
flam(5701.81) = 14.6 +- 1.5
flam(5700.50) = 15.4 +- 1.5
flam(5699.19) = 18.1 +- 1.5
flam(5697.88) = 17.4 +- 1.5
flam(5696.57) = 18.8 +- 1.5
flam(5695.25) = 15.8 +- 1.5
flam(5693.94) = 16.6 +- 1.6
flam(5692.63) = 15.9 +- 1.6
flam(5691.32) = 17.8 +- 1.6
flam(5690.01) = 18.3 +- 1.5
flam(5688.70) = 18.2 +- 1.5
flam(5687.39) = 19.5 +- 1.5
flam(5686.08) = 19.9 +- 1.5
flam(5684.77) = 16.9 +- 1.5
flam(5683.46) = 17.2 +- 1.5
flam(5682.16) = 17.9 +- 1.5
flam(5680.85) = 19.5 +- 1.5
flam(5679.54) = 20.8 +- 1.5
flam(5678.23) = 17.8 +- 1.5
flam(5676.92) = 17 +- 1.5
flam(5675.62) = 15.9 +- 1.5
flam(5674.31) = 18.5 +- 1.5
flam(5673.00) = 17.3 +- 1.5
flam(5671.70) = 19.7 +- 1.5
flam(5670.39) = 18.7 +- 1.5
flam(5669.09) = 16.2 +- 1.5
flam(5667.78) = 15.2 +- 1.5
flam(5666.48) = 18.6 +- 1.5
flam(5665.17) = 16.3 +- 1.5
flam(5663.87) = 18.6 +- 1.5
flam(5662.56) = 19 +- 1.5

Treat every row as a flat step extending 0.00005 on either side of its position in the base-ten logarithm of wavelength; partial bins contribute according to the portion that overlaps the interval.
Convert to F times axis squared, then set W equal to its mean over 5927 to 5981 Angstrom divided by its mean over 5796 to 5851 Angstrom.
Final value 1.31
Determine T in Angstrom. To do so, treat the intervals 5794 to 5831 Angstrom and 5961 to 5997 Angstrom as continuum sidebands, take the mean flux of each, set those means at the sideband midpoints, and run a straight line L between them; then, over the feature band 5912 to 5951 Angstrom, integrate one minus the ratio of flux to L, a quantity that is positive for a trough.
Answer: 1.8 Angstrom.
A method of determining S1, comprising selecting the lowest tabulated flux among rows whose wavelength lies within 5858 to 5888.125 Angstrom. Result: 20.7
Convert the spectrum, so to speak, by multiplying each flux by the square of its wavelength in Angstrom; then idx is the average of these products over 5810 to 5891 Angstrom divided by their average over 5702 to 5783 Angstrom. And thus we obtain 1.2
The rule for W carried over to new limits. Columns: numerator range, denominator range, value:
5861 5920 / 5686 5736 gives 1.49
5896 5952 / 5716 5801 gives 1.23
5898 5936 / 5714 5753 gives 1.30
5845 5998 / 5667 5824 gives 1.35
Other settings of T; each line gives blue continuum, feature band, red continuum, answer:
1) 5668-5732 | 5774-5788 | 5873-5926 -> -2.0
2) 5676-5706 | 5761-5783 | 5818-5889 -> -2.1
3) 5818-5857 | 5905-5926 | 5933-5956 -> 1.7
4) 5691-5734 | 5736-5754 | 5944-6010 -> -3.0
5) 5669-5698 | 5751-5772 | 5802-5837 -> -0.2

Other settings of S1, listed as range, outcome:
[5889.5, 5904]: 22.4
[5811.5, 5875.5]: 16.6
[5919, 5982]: 19.6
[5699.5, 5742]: 9.51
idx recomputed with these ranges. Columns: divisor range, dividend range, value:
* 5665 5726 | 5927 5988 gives 1.68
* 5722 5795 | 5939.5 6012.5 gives 1.33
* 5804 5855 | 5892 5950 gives 1.20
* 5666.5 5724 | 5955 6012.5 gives 1.71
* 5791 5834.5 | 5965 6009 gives 1.36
